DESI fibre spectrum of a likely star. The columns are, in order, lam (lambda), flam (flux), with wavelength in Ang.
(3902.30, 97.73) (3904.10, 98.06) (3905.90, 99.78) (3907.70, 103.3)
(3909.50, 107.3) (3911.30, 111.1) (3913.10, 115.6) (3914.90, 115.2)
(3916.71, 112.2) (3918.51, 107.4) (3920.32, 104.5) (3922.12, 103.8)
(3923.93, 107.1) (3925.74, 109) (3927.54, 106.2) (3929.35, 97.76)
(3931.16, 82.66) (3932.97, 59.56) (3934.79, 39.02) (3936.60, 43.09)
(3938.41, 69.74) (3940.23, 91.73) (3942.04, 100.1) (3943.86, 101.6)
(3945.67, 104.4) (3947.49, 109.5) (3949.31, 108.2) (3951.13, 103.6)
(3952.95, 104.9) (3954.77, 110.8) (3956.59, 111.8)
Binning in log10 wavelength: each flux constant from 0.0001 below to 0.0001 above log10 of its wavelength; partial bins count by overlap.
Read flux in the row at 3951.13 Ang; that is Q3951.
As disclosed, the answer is 103.6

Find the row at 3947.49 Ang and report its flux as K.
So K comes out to 109.5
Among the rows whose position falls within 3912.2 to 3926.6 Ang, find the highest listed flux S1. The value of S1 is 115.6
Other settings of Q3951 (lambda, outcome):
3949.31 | 108.2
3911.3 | 111.1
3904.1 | 98.06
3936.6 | 43.09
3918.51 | 107.4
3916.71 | 112.2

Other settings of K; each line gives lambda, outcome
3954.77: 110.8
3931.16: 82.66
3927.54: 106.2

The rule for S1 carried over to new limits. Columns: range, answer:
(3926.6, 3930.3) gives 106.2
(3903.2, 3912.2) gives 111.1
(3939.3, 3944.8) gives 101.6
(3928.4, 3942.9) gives 100.1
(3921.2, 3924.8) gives 107.1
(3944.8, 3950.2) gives 109.5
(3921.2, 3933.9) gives 109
